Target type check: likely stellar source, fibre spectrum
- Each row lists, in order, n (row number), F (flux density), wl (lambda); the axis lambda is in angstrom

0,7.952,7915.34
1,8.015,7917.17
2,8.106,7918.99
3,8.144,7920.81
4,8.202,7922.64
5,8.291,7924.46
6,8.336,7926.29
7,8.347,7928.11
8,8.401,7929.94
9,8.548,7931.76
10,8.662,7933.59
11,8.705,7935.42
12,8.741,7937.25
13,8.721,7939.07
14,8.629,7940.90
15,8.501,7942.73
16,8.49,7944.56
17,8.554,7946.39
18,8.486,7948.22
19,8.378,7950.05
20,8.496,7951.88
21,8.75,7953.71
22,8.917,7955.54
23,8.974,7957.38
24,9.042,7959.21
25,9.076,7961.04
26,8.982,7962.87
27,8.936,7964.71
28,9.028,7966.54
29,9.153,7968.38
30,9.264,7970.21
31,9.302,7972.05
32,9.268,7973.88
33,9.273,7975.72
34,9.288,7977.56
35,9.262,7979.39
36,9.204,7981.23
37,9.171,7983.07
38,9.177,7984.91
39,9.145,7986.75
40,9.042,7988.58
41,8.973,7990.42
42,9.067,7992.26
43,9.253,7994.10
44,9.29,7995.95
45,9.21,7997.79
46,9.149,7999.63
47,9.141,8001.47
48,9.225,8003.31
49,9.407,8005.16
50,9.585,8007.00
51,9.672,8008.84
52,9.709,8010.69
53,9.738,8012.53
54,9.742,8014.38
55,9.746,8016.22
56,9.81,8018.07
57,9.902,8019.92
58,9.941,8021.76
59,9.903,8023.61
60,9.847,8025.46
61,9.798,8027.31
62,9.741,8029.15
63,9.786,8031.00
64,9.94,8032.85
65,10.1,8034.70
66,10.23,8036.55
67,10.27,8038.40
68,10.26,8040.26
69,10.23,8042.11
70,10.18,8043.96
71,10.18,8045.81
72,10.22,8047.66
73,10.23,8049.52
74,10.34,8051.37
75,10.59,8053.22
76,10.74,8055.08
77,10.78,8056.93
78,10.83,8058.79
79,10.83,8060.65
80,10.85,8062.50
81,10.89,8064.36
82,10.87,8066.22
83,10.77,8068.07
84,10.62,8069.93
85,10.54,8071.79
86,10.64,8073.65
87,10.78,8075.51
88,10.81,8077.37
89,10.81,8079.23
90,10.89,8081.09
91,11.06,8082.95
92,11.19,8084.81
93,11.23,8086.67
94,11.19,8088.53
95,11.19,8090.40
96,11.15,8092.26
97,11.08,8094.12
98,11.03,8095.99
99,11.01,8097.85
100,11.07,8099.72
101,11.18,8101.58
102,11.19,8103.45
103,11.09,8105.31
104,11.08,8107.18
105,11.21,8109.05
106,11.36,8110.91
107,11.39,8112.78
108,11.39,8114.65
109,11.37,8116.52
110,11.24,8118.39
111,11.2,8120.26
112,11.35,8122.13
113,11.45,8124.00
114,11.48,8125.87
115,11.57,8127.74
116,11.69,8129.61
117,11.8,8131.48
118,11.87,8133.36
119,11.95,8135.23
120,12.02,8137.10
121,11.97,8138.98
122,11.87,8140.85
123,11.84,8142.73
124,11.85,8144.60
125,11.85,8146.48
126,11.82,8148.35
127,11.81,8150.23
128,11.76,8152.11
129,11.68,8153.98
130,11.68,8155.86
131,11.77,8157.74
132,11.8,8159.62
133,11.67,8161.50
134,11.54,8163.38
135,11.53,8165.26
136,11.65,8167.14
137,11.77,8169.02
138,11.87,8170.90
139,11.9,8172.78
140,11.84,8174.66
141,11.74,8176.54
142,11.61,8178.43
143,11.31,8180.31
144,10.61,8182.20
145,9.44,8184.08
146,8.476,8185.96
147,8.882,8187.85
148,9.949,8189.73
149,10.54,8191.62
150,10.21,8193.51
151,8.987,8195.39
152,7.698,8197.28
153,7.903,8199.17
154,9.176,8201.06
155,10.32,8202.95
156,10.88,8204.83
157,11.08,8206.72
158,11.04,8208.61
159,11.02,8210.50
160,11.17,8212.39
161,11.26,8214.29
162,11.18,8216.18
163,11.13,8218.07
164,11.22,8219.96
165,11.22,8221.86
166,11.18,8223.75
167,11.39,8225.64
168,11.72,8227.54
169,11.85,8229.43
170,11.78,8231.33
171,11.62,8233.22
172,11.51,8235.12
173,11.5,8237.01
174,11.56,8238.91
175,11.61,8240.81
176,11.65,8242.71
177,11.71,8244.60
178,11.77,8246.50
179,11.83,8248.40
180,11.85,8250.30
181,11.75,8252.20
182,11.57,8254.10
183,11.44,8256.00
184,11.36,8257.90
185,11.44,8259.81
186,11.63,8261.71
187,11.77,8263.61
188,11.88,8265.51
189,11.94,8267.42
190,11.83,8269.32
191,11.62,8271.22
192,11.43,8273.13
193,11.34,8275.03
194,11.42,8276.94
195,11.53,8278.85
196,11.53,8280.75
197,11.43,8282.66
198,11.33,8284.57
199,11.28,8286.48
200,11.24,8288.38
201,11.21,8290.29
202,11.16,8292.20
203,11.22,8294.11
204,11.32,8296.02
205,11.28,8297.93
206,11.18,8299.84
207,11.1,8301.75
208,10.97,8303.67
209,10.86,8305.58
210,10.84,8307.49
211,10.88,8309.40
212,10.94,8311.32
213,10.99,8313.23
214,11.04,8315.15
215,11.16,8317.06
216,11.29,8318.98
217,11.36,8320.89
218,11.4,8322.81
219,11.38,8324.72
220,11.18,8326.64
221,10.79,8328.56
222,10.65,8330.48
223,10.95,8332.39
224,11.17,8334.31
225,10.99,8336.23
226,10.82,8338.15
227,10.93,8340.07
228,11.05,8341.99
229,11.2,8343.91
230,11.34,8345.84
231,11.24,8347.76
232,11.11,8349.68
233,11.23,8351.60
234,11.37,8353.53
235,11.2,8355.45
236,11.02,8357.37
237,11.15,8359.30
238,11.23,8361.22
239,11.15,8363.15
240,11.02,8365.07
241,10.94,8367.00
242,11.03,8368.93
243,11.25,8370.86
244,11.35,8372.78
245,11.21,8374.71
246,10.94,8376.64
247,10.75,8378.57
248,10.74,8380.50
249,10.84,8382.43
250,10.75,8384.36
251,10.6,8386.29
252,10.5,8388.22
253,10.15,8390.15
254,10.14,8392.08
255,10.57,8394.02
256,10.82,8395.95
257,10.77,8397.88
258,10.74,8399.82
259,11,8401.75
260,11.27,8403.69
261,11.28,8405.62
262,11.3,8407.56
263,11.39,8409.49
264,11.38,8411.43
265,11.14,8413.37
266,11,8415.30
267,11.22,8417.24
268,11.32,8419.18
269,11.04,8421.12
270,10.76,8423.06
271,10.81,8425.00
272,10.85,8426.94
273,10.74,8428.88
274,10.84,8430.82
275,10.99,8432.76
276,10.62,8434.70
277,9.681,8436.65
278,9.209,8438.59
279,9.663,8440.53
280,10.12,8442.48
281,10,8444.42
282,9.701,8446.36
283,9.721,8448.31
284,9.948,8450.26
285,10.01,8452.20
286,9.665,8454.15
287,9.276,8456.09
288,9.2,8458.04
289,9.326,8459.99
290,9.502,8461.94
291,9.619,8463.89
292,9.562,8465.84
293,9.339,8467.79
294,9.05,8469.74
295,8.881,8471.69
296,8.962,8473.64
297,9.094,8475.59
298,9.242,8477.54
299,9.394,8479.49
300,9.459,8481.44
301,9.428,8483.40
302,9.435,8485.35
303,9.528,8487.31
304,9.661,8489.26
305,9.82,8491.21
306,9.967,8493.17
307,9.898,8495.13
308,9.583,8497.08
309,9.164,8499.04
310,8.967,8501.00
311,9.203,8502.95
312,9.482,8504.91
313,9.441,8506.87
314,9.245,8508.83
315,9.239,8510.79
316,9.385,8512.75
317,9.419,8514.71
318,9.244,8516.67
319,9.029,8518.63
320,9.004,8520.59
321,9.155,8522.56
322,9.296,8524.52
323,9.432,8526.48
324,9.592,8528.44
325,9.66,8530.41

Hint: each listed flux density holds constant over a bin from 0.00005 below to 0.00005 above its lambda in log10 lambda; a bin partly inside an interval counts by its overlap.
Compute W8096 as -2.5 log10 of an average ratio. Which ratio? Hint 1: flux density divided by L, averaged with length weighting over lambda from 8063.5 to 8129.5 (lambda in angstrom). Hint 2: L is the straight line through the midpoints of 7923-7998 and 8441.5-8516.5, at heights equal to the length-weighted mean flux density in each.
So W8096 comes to -0.224 mag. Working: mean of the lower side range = 8.88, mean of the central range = 11.1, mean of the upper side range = 9.47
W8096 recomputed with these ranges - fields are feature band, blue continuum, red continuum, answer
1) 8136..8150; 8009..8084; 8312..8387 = -0.13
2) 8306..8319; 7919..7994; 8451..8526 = -0.19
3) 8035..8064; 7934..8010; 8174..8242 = -0.09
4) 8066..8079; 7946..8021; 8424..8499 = -0.15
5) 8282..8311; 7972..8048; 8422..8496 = -0.15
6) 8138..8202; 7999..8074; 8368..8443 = -0.06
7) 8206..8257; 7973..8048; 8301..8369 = -0.08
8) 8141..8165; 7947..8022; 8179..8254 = -0.14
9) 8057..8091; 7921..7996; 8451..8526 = -0.21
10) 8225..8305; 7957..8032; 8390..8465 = -0.15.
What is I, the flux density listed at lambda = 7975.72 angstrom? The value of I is 9.273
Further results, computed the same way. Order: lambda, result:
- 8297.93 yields 11.28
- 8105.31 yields 11.09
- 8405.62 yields 11.28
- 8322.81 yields 11.4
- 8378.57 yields 10.75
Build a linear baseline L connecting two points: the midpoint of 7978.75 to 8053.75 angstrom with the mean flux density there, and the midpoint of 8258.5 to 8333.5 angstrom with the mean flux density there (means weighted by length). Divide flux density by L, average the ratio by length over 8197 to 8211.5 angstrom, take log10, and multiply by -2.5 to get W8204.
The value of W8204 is 0.08 mag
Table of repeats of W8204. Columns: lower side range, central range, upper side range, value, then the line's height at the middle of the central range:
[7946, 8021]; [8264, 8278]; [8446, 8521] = -0.24 mag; 9.32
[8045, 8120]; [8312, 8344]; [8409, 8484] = -0.08 mag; 10.3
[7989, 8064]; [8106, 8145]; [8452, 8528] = -0.18 mag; 9.8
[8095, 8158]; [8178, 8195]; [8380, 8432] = 0.14 mag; 11.4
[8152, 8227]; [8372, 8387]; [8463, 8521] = -0.10 mag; 9.9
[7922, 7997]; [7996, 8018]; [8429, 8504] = -0.07 mag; 8.94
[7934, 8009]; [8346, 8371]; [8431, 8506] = -0.18 mag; 9.45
